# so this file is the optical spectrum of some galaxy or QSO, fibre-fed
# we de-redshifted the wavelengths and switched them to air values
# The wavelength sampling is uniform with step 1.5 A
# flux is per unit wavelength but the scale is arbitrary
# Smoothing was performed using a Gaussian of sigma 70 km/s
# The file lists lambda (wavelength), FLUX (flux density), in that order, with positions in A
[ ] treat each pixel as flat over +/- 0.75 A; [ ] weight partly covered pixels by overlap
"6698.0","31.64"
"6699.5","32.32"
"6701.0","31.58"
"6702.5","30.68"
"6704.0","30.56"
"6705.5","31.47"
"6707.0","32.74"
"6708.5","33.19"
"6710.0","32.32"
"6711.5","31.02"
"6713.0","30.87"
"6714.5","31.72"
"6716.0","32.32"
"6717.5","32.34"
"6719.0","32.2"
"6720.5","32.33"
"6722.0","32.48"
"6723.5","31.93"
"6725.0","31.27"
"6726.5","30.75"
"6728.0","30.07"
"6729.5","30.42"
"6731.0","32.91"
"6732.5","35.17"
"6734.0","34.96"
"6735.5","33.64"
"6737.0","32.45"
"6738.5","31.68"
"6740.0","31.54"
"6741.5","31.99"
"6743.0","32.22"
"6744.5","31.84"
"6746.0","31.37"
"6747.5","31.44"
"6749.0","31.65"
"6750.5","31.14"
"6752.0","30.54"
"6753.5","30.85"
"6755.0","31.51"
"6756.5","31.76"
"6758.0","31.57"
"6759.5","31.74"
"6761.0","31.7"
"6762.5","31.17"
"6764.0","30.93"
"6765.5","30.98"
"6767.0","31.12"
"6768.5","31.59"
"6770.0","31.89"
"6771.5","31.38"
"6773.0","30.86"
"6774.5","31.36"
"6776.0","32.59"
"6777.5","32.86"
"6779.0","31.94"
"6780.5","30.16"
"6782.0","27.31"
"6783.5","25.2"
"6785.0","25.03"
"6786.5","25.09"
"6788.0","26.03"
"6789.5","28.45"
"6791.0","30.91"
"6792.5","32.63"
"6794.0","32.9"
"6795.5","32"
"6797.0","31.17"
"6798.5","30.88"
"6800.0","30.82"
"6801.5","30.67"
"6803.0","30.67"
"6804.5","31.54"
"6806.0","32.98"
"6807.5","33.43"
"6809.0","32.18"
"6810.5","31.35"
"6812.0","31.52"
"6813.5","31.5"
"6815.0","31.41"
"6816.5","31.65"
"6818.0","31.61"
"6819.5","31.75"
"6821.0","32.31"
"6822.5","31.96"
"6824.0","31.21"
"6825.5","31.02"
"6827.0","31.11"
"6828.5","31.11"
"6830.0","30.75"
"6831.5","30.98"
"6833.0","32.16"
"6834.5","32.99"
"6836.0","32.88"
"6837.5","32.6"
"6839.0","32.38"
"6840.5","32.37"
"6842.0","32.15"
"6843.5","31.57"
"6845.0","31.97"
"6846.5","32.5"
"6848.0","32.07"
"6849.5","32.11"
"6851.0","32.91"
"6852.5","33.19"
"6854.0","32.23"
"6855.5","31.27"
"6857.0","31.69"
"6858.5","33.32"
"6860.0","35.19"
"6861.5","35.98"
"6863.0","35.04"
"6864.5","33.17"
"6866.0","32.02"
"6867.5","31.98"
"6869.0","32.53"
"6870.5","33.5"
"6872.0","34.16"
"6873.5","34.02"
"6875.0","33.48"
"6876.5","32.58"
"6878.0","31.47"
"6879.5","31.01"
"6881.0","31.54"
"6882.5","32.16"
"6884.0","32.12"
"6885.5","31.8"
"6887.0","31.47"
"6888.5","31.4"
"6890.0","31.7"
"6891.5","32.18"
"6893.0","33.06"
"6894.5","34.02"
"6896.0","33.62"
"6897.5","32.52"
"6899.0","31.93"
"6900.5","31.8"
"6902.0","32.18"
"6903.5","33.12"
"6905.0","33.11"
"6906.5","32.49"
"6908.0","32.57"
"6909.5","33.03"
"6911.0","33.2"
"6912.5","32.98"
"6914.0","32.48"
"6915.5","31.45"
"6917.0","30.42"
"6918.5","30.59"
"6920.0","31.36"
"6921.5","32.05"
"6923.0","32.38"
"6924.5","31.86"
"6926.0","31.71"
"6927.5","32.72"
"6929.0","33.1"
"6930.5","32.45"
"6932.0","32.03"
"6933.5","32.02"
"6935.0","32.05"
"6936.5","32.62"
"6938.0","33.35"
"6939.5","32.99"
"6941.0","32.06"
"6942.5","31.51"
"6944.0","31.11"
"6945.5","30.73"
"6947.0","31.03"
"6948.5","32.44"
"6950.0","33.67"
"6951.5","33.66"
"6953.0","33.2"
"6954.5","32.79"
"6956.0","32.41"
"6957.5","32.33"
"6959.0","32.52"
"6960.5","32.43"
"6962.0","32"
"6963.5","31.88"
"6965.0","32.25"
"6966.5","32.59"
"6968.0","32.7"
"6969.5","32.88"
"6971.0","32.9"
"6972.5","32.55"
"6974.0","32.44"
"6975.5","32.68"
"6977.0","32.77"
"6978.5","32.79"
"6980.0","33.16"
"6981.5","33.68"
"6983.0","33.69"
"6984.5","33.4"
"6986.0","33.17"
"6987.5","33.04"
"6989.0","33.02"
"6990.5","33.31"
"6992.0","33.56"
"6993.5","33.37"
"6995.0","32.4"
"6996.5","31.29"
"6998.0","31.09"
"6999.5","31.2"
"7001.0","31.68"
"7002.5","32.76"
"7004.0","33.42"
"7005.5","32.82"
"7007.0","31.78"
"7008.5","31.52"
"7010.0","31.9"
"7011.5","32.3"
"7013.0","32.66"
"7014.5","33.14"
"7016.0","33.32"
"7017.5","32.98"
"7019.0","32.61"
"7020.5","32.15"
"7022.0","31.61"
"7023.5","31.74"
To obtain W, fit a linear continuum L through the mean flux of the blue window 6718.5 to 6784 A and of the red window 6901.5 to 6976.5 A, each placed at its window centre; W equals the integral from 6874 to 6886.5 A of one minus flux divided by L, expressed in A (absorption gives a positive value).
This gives 0.0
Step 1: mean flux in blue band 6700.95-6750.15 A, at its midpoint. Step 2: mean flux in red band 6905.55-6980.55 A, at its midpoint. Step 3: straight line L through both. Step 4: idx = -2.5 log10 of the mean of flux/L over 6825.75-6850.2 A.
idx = 0.01 mag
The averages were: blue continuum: 32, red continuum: 32.3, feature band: 32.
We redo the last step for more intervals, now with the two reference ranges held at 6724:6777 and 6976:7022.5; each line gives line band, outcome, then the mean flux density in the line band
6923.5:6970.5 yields 0.00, 32.4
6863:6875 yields -0.03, 33.2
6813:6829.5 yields 0.02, 31.5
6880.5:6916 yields -0.01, 32.4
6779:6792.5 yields 0.15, 27.8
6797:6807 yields 0.02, 31.3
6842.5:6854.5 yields -0.01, 32.3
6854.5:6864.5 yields -0.05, 33.7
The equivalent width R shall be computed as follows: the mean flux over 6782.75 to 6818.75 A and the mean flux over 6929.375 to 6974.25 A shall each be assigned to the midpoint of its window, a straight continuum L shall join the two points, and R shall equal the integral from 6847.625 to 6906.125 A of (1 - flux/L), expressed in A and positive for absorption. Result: -2.3 A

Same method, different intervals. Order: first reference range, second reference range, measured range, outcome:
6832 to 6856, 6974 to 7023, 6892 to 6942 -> 0.1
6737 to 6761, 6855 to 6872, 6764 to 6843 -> 3.2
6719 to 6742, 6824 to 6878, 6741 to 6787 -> 2.2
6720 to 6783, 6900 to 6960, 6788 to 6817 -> 0.4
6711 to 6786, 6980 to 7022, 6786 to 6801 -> 0.7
